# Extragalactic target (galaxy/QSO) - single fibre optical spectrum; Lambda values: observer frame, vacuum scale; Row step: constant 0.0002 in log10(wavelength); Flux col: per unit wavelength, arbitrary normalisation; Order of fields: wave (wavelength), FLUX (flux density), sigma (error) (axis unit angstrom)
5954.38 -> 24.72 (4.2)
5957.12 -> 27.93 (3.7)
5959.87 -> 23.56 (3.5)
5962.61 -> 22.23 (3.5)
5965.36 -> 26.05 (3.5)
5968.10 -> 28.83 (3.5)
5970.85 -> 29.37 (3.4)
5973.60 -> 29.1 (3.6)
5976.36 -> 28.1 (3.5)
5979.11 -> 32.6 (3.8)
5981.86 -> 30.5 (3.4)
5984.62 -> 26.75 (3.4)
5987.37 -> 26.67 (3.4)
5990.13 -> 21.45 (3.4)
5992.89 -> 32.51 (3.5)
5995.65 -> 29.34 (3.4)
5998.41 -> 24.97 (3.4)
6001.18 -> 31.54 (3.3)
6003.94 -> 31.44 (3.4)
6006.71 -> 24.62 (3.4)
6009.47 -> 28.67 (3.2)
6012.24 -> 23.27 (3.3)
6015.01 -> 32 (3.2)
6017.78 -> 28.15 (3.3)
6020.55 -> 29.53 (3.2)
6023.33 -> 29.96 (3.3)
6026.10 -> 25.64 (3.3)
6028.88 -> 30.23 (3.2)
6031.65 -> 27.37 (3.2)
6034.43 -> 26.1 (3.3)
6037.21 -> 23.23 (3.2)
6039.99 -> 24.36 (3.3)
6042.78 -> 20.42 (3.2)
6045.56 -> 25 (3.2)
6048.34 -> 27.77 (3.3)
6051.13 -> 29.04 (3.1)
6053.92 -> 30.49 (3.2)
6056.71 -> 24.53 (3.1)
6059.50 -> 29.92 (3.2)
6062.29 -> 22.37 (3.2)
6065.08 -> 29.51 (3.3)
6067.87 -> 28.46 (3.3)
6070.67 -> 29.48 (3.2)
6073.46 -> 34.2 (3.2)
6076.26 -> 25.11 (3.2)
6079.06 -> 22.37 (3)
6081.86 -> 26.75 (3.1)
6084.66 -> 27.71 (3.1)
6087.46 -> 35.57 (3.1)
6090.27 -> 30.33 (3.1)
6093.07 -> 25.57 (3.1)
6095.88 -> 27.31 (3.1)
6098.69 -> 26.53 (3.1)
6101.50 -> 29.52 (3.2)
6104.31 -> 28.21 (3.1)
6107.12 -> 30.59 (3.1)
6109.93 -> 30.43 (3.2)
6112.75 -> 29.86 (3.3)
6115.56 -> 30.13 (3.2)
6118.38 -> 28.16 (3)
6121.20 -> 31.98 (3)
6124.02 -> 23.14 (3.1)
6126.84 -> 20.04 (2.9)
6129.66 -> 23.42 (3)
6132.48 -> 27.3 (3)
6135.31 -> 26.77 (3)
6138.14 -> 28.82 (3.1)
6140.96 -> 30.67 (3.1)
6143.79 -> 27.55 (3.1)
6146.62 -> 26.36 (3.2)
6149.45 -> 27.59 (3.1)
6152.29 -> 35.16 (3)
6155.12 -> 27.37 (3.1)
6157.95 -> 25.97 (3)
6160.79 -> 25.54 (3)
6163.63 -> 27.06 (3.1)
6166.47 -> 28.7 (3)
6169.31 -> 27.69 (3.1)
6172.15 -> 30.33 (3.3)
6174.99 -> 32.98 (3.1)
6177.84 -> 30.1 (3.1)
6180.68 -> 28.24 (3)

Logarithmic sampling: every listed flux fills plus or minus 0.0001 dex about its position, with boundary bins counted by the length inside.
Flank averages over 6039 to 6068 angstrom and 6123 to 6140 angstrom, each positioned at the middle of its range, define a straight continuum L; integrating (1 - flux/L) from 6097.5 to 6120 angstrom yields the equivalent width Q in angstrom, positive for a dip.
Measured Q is -3.3 angstrom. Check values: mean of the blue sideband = 26.5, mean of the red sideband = 25.1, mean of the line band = 29.2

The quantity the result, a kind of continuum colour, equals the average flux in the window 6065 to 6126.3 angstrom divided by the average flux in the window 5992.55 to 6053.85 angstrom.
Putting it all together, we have 1.04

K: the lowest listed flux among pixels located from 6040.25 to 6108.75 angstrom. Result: 20.42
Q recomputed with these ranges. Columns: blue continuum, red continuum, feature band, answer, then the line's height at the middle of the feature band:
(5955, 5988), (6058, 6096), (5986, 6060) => 1.56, 27.9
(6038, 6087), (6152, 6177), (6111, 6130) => 0.72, 28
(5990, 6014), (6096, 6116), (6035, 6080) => 3.01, 28.6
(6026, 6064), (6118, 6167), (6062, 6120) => -4.12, 26.7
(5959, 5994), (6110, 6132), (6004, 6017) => -0.11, 27.4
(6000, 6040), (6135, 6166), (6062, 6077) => -0.43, 28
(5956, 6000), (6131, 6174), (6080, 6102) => -0.40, 28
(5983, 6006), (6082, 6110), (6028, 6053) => 2.21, 28.5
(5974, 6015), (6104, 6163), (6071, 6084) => 0.30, 28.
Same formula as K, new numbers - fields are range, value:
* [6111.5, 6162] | 20.04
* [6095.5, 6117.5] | 26.53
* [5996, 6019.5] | 23.27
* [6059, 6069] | 22.37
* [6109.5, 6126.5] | 23.14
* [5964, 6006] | 21.45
